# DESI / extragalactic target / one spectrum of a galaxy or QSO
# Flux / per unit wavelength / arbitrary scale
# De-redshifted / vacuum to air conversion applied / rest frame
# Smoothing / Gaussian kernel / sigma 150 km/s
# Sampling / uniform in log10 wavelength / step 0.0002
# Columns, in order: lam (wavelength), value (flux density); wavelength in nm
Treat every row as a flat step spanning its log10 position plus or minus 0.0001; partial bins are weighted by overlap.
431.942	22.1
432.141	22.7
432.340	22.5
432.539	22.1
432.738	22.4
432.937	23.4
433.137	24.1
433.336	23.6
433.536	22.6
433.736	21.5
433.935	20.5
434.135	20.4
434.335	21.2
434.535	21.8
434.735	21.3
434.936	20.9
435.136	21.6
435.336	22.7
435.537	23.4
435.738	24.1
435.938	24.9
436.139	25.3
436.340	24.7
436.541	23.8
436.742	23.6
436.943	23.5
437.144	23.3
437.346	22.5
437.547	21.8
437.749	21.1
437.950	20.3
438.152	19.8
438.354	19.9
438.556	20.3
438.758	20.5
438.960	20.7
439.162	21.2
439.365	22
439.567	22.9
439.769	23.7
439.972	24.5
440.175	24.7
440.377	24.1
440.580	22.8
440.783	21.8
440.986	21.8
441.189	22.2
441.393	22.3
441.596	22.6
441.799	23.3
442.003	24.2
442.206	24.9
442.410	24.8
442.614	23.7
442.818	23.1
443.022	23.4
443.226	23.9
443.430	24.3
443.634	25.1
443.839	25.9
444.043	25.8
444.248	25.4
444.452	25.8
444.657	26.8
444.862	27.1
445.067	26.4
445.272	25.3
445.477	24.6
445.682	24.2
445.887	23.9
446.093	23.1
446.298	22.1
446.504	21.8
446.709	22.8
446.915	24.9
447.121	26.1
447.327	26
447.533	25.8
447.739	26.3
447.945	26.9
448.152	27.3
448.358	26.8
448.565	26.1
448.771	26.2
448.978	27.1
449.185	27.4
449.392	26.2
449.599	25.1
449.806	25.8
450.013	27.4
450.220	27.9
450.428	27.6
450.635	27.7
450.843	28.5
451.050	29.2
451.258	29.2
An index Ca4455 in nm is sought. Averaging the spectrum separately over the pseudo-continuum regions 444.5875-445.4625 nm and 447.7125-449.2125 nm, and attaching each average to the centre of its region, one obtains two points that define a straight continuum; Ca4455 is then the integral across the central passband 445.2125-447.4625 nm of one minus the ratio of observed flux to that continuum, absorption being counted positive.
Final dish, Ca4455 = 0.20 nm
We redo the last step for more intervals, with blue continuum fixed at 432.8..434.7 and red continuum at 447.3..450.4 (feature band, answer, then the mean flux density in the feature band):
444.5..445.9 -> 0.00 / 25.6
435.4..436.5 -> -0.08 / 24.4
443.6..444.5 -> -0.02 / 25.6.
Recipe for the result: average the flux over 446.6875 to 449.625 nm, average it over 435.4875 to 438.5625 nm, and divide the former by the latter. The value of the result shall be 1.15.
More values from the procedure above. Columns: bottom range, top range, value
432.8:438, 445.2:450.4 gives 1.13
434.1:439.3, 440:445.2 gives 1.10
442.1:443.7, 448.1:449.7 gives 1.10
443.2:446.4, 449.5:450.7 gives 1.08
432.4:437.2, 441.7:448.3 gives 1.09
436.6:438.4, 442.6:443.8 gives 1.10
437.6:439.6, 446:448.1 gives 1.18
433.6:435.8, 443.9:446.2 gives 1.16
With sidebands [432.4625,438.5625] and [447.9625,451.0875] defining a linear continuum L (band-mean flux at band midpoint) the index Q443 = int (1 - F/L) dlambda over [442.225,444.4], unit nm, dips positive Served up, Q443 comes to 0.03 nm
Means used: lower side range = 22.4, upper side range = 27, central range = 24.6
